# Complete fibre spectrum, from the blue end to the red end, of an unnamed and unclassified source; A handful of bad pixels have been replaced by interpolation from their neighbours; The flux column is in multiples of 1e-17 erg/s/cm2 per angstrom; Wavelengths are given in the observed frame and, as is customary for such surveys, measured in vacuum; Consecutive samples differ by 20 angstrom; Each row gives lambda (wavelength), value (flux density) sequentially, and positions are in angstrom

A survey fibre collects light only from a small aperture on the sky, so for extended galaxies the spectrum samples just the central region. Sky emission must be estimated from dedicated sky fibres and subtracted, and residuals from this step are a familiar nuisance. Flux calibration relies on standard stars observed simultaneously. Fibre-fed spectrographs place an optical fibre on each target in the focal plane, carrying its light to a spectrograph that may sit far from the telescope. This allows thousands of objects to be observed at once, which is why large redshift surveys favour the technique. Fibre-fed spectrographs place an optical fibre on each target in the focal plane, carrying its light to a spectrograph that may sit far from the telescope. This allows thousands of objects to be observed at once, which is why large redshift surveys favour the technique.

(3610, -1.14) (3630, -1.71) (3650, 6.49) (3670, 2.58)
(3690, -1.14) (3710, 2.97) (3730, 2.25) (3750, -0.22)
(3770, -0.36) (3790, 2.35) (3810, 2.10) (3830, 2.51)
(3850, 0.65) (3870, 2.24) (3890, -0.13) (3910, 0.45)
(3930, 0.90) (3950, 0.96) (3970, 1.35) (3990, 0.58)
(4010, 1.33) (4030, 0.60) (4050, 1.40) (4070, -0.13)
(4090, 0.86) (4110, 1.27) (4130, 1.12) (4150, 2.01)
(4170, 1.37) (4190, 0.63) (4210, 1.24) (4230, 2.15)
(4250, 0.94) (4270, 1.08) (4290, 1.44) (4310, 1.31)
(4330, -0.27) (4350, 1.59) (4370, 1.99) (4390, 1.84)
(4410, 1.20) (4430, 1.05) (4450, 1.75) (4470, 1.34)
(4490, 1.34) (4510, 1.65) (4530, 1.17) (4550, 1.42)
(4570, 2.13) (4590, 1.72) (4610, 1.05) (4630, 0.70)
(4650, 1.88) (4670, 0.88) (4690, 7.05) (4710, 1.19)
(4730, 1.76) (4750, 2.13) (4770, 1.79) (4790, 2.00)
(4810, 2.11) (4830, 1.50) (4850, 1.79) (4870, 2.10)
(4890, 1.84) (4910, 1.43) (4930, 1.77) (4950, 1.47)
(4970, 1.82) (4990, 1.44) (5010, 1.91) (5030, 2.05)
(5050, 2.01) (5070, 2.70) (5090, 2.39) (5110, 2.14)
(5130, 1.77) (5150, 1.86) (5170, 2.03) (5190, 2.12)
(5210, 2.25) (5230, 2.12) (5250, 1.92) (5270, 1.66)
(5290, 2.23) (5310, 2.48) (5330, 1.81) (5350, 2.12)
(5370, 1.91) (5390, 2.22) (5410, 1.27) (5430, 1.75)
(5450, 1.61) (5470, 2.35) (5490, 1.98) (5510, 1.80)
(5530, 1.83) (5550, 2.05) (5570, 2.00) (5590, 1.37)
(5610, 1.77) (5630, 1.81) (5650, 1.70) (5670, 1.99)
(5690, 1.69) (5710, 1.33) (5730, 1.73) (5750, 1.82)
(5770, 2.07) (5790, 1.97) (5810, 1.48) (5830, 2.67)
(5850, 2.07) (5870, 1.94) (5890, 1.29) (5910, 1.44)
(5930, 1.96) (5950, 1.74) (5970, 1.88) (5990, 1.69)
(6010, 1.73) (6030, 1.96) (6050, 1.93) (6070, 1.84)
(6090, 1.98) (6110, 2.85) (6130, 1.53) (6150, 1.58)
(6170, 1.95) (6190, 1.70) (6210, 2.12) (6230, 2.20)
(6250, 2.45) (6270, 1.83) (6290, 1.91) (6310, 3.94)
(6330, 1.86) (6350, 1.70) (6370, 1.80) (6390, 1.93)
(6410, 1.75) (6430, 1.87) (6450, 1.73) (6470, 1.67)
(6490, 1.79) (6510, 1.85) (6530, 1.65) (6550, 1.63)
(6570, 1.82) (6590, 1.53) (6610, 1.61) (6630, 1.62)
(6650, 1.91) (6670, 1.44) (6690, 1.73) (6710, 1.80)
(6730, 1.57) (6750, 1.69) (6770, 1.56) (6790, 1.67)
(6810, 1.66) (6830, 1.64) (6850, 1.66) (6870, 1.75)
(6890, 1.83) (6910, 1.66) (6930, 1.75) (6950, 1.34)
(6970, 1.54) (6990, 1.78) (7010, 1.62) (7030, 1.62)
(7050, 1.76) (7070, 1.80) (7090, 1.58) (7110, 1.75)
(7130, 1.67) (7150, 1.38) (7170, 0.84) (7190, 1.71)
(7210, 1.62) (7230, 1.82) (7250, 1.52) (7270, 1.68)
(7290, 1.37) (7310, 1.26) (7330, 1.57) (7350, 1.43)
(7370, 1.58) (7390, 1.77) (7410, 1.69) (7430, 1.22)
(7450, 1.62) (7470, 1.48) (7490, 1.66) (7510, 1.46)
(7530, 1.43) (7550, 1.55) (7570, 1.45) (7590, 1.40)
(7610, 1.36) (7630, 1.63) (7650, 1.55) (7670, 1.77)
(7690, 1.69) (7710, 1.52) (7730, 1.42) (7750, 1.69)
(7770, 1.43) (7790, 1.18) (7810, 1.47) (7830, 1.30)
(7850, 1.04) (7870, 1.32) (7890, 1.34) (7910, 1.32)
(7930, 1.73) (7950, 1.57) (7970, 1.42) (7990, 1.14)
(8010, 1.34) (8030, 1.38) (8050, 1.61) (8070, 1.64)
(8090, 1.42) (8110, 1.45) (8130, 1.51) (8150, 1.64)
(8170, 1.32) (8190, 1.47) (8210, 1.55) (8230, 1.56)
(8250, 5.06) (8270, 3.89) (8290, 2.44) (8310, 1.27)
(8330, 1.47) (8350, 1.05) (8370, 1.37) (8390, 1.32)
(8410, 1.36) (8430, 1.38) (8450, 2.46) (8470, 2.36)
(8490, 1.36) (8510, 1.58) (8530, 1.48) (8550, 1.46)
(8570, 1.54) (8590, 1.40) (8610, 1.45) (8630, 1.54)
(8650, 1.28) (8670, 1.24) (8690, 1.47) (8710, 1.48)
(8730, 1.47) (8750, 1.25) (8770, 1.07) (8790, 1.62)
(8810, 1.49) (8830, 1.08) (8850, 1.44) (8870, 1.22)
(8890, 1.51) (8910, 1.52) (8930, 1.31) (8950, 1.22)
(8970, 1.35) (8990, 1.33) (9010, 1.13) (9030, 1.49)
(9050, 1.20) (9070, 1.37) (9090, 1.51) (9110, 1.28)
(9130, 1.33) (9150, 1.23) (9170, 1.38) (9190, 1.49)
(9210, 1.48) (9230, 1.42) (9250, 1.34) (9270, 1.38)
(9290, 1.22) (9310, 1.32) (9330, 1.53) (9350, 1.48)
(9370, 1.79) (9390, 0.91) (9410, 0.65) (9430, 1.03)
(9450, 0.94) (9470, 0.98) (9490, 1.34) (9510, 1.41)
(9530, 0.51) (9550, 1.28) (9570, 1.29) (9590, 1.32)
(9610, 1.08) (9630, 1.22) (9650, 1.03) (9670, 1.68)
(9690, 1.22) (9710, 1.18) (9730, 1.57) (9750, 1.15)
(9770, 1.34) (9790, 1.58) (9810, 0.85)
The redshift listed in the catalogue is 0.26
